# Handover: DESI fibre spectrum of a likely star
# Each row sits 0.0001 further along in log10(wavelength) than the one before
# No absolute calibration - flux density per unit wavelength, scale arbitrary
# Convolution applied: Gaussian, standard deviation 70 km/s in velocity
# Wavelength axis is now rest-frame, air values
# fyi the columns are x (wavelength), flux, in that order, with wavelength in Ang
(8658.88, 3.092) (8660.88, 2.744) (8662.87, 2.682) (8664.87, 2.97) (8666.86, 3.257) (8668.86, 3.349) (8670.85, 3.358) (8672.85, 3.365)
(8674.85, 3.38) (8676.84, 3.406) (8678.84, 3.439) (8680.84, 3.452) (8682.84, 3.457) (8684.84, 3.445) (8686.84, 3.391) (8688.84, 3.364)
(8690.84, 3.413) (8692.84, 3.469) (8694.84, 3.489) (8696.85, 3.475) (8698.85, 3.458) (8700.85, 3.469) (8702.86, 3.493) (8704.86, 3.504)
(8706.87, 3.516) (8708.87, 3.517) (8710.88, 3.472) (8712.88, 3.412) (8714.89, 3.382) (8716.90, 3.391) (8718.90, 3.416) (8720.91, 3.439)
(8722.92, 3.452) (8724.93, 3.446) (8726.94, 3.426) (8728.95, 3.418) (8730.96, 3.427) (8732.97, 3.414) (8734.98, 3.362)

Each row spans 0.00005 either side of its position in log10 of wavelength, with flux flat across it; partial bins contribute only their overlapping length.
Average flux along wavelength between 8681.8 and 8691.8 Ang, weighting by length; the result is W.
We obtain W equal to 3.41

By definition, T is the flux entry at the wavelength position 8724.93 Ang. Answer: 3.446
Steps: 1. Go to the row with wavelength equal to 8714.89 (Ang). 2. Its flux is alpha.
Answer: 3.382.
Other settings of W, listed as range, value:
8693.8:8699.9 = 3.47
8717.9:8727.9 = 3.44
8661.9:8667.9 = 2.97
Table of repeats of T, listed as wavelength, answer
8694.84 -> 3.489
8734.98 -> 3.362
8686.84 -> 3.391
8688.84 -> 3.364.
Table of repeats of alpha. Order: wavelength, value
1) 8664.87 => 2.97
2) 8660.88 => 2.744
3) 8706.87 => 3.516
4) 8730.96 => 3.427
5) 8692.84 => 3.469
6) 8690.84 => 3.413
